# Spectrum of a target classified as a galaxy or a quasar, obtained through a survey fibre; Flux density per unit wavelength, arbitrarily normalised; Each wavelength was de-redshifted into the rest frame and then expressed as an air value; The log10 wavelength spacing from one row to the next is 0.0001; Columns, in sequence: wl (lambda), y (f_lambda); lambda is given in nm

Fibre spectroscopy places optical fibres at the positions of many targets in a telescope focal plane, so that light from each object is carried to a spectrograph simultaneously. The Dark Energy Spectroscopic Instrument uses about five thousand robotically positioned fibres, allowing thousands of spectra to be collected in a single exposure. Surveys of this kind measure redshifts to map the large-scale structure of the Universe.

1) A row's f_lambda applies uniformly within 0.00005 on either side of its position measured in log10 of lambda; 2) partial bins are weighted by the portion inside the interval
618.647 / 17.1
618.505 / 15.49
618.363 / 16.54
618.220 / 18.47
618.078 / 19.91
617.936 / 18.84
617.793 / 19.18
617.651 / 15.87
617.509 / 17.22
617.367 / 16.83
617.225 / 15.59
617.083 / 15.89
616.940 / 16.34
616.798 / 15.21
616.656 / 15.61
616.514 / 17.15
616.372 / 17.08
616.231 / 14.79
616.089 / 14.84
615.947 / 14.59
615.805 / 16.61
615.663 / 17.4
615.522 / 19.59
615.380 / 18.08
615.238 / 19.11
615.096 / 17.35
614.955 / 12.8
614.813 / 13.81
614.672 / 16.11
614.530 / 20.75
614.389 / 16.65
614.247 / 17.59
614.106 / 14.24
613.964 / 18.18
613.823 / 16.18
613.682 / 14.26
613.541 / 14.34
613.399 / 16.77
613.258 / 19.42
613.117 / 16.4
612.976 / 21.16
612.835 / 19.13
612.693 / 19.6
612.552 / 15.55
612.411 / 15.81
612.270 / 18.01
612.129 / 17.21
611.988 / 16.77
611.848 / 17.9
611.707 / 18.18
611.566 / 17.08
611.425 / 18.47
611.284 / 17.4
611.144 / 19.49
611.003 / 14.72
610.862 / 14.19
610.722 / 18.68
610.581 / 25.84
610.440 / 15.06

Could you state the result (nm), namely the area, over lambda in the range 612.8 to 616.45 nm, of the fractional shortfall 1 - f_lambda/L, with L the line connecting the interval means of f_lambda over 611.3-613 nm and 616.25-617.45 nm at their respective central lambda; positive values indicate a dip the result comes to 0.03 nm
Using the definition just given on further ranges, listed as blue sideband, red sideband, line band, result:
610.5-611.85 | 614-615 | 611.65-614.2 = -0.01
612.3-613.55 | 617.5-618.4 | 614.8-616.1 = 0.10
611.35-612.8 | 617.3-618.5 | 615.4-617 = 0.12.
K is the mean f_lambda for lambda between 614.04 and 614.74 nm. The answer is 17.1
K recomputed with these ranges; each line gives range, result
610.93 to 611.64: 17.4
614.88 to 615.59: 17.3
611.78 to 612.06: 17.4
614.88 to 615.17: 15.1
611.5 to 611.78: 17.6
